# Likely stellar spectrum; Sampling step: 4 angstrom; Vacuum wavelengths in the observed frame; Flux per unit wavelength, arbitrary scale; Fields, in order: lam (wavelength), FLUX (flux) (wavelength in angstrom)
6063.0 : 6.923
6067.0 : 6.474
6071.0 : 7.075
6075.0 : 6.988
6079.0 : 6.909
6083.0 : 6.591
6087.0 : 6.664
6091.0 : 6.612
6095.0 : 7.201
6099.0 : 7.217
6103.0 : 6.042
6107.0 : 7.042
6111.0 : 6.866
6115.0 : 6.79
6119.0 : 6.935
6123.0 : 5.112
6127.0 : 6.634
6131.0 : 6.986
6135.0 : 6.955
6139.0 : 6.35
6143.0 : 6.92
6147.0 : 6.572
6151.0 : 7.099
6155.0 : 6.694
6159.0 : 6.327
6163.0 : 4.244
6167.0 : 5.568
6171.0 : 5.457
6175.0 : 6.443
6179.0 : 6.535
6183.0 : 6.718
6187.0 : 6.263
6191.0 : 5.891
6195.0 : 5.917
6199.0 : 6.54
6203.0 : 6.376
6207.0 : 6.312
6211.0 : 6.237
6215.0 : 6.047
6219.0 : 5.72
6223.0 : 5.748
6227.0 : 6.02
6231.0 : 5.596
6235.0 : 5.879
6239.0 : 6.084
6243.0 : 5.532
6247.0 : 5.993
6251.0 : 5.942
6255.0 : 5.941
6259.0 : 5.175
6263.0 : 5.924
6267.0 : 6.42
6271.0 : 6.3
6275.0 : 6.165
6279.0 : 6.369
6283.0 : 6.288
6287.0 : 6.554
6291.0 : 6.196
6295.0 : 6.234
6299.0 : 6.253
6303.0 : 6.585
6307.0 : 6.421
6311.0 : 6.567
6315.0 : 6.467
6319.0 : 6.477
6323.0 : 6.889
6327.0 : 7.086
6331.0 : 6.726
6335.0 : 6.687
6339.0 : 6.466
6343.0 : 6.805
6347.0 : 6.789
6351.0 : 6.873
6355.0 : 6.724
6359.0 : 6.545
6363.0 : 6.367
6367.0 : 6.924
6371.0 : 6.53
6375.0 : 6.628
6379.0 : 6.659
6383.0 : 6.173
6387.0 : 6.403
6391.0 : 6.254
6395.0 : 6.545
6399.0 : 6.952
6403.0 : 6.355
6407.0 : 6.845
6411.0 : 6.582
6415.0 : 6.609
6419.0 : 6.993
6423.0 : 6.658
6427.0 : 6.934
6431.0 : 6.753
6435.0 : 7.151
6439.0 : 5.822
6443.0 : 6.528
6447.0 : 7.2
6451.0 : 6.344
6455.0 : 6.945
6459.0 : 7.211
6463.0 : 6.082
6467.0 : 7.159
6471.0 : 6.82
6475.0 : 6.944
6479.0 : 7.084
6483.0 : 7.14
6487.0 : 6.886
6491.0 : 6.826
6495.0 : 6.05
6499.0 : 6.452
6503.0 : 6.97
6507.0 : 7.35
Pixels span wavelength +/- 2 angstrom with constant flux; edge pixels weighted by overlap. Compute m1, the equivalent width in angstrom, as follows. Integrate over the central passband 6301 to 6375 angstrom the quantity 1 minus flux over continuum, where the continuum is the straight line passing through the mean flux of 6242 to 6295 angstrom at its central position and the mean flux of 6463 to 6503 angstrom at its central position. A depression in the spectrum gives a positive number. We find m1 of -4.15 angstrom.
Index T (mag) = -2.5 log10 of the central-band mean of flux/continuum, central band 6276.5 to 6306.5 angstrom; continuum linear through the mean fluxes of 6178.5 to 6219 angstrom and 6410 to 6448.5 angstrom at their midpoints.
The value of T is 0.01 mag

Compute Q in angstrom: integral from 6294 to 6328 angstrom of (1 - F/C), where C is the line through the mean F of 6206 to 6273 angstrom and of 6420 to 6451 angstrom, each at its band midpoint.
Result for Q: -1.8 angstrom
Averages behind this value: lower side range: 5.93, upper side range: 6.71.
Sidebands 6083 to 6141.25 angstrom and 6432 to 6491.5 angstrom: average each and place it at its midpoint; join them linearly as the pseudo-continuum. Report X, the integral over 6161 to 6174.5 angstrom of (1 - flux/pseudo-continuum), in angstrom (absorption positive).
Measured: 2.9 angstrom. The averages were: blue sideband 6.67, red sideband 6.81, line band 5.24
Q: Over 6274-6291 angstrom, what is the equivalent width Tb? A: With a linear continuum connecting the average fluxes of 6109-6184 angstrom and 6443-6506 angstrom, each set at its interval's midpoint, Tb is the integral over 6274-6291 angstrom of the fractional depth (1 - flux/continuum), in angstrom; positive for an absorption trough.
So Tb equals 0.6 angstrom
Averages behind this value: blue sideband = 6.37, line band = 6.34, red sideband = 6.81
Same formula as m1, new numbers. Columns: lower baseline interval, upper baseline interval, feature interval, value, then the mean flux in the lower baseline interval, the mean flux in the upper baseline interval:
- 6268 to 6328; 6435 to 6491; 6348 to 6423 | 0.21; 6.45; 6.8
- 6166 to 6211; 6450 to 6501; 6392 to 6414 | -0.02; 6.2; 6.77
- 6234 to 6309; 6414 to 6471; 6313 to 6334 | -1.38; 6.12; 6.75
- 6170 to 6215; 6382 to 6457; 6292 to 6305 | 0.18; 6.25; 6.64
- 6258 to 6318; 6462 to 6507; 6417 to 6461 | -0.60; 6.28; 6.81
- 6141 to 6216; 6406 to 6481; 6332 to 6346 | -0.24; 6.22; 6.77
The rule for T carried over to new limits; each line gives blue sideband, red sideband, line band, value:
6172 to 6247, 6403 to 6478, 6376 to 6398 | 0.03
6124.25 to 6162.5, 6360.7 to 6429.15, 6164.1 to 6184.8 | 0.09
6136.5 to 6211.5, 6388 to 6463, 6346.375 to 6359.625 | -0.03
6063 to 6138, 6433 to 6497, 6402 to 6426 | 0.01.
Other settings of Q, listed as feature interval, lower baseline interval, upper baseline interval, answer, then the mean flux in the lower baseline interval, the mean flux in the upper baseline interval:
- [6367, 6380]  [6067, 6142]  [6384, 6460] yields 0.06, 6.72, 6.67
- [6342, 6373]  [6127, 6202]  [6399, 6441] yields -0.46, 6.31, 6.68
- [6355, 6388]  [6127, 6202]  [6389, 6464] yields 0.29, 6.31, 6.68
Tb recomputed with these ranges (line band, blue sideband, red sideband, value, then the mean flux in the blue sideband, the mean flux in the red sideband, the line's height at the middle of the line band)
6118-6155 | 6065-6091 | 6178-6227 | -0.7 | 6.77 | 6.18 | 6.49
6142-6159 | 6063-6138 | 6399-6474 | -0.1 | 6.73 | 6.73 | 6.73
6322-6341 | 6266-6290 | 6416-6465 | -0.9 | 6.34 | 6.72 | 6.46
